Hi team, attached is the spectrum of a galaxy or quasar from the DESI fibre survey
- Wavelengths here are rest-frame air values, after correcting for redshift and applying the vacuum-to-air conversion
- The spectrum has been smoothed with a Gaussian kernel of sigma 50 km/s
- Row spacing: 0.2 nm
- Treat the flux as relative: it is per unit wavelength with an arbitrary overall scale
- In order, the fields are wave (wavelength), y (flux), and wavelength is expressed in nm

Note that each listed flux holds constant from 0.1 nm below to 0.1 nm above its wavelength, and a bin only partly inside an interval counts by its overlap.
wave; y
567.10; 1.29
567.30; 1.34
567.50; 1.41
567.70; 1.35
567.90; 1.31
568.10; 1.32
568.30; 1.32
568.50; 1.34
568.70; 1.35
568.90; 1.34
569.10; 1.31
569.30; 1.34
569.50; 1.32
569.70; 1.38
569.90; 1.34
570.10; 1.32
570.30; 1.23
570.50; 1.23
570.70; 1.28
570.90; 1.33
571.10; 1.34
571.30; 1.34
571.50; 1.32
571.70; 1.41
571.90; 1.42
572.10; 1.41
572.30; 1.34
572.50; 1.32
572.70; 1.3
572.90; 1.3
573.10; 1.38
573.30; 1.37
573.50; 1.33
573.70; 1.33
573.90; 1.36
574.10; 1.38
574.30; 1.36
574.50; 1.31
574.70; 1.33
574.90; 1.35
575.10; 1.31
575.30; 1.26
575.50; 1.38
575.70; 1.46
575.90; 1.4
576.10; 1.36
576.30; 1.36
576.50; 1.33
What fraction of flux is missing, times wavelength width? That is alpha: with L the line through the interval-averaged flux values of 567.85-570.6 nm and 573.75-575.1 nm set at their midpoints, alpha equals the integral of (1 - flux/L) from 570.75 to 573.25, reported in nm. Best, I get -0.03 nm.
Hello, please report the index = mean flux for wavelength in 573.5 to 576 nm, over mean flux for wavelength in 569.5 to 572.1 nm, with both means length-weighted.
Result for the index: 1.0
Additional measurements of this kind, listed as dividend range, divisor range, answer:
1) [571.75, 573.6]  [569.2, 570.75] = 1.04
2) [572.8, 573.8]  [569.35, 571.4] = 1.02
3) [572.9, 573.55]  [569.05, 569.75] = 1.01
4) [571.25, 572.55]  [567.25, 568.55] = 1.02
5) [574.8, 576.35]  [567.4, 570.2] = 1.02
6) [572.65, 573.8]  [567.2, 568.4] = 1.00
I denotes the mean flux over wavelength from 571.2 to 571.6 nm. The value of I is 1.33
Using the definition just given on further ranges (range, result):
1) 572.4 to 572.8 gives 1.31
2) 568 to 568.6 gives 1.33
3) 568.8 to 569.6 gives 1.33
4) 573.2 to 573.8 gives 1.34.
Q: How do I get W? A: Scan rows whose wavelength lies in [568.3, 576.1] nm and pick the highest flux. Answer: 1.46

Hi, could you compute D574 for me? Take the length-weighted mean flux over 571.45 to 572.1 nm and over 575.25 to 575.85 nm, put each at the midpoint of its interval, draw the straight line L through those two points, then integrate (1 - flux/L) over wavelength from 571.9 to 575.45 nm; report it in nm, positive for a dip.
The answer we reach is 0.115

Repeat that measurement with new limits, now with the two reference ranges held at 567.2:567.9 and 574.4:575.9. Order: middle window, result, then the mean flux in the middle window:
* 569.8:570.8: 0.05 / 1.28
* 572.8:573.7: 0.00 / 1.34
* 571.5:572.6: -0.02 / 1.37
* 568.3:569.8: 0.02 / 1.34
